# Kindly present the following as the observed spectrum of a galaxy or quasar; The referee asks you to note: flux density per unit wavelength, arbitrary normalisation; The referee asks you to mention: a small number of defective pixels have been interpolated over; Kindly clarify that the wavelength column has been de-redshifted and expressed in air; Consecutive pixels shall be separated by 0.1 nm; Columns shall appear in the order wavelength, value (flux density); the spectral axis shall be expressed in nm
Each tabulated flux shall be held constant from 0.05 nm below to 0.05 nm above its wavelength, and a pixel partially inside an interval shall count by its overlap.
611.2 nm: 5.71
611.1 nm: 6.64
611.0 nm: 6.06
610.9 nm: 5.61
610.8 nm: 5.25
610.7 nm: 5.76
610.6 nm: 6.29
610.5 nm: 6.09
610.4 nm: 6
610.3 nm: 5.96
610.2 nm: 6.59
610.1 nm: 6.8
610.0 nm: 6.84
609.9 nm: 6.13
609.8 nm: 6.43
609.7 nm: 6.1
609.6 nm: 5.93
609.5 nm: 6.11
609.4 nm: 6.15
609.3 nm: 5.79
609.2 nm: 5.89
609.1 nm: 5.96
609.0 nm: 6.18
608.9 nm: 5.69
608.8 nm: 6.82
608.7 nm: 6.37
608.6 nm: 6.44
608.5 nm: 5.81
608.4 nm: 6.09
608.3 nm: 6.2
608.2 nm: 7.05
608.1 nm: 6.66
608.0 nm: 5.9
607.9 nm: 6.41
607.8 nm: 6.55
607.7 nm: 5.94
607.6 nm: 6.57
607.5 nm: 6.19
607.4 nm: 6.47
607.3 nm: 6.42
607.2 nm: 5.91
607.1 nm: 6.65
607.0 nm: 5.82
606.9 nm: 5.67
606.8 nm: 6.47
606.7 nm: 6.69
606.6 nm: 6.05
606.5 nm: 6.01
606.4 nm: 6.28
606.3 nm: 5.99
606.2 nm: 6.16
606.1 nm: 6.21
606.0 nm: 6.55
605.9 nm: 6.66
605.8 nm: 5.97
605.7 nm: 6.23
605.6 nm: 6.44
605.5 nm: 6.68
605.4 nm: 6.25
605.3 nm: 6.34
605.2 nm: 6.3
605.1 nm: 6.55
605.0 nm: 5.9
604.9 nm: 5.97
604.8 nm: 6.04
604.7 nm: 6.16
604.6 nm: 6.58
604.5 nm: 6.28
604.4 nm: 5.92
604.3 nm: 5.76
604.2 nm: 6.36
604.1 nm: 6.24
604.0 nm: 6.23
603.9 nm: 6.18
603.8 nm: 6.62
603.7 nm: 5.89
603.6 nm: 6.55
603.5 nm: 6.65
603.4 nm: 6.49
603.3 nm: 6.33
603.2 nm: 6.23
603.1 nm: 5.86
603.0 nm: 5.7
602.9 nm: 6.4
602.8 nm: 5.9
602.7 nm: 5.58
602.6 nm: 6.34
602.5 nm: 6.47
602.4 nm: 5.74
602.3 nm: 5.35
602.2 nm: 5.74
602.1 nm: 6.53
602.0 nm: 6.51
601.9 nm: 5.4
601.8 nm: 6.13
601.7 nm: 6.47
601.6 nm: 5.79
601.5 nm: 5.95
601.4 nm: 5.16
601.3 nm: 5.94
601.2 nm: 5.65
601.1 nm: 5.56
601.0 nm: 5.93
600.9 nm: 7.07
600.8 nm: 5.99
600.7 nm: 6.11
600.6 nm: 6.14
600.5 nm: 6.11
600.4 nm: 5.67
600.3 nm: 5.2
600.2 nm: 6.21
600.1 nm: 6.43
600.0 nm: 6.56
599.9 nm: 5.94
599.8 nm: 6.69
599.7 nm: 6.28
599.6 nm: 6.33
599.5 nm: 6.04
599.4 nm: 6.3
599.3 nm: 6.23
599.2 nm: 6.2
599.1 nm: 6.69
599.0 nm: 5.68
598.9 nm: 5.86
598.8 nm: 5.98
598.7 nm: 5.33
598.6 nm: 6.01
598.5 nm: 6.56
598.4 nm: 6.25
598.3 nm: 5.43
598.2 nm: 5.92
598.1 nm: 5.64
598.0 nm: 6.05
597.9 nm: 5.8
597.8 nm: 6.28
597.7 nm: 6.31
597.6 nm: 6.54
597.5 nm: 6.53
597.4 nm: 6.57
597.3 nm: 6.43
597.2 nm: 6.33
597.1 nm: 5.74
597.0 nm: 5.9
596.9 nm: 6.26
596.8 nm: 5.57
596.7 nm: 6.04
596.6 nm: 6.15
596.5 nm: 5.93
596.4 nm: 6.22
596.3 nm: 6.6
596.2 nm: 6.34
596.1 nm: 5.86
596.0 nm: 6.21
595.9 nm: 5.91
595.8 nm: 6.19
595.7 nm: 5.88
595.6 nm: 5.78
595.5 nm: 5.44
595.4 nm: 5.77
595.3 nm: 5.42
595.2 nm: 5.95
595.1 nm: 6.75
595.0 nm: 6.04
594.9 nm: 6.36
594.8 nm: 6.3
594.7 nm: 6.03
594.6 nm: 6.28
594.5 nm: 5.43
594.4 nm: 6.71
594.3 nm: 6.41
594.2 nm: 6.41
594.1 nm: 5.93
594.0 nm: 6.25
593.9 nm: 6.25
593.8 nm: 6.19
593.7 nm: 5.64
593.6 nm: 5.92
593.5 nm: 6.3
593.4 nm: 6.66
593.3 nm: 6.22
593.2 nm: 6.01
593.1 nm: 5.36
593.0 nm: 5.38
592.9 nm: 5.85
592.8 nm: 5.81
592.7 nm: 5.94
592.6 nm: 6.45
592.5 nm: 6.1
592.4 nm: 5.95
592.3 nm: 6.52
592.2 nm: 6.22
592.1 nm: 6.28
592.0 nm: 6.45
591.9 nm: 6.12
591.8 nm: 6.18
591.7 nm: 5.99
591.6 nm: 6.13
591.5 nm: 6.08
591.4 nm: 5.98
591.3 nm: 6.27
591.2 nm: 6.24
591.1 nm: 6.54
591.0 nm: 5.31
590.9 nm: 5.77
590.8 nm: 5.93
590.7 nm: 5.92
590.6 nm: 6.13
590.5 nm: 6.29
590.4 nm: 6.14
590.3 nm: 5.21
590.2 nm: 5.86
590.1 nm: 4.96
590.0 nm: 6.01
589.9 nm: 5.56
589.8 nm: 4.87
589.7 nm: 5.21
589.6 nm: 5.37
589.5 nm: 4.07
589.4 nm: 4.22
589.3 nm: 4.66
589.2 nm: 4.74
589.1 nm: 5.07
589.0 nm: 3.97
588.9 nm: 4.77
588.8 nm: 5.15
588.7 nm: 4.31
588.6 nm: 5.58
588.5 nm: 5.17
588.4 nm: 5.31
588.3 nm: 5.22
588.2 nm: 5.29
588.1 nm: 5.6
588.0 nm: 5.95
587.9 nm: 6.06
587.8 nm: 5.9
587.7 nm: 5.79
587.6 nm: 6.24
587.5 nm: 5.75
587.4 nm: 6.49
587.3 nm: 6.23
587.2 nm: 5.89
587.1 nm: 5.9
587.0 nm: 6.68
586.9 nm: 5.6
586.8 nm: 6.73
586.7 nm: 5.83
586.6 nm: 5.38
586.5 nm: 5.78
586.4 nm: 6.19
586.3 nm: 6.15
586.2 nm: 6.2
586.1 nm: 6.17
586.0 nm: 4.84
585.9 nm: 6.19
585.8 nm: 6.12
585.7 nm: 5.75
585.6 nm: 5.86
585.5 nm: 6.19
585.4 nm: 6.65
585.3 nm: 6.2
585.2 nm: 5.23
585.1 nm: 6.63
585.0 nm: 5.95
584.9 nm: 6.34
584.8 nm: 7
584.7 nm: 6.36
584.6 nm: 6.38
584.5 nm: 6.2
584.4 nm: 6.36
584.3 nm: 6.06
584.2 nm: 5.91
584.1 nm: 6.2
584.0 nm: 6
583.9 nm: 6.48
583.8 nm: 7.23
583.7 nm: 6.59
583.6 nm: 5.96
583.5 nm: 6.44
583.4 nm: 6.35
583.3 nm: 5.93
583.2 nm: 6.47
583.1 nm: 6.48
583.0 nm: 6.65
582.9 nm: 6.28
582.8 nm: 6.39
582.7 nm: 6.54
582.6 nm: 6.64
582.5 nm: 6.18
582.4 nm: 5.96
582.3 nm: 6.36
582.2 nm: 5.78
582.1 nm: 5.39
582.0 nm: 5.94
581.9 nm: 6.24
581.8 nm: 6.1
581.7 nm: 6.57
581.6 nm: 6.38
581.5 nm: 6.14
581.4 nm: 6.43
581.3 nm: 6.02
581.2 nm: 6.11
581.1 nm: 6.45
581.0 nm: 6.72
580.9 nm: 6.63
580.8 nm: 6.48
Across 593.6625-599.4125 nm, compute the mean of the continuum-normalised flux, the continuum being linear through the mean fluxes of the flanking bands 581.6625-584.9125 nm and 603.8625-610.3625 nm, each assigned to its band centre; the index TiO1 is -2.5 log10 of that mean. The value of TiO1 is 0.032 mag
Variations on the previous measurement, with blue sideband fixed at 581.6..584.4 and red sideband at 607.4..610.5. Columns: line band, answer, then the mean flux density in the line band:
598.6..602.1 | 0.04 mag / 6.05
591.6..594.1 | 0.03 mag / 6.08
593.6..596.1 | 0.04 mag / 6.06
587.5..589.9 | 0.21 mag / 5.17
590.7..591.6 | 0.04 mag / 6.02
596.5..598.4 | 0.03 mag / 6.08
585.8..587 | 0.06 mag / 5.95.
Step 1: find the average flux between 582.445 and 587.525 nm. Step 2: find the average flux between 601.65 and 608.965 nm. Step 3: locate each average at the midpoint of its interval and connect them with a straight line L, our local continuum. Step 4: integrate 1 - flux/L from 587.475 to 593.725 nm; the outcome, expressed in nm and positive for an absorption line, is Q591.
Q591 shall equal 0.53 nm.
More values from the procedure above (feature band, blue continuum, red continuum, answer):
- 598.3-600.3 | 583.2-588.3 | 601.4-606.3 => 0.002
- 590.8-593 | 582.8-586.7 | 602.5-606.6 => 0.041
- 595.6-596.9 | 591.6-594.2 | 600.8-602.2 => -0.004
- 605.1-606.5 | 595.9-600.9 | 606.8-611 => -0.033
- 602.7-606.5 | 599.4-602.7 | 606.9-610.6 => -0.058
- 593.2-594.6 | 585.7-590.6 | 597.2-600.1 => -0.067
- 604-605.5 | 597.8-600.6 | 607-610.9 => -0.016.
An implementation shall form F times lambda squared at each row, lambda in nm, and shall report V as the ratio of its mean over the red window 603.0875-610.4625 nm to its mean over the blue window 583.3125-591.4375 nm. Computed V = 1.15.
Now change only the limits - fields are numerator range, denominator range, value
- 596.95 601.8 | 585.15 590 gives 1.13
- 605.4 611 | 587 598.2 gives 1.11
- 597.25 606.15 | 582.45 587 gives 1.05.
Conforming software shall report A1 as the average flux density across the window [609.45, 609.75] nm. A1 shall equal 6.05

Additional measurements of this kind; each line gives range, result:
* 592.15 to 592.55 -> 6.2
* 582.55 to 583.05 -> 6.5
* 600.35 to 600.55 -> 5.89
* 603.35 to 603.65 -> 6.56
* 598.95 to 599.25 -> 6.19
